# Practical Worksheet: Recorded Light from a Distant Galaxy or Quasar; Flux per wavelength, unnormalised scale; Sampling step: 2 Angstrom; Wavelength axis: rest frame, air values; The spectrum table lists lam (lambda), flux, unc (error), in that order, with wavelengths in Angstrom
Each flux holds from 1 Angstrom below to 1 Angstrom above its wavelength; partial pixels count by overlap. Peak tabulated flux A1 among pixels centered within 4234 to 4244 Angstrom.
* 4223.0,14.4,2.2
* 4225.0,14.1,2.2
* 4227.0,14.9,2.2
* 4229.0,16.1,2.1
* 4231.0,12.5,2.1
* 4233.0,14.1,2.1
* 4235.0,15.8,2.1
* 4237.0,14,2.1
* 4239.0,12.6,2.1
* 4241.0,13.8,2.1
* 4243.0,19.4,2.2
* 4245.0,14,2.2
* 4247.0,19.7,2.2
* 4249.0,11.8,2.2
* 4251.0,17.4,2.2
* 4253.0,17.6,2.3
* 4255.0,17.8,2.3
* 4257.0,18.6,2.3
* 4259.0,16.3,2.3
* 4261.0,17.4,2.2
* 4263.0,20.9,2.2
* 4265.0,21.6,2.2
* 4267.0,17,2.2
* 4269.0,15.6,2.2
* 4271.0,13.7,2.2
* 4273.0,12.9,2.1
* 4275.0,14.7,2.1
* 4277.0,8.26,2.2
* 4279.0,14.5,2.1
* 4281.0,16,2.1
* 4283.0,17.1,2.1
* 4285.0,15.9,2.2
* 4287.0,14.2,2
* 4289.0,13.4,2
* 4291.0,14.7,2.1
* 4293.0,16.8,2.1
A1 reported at 19.4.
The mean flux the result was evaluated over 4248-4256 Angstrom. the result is 16.1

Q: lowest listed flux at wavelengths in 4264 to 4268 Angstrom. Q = 17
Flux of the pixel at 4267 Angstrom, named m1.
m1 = 17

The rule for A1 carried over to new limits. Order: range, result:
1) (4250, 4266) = 21.6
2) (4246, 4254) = 19.7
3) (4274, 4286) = 17.1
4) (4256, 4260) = 18.6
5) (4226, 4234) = 16.1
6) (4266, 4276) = 17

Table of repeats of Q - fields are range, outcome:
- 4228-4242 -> 12.5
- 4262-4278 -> 8.26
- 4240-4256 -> 11.8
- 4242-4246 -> 14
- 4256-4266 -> 16.3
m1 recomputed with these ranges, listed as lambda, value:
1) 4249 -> 11.8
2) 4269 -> 15.6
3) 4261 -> 17.4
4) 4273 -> 12.9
